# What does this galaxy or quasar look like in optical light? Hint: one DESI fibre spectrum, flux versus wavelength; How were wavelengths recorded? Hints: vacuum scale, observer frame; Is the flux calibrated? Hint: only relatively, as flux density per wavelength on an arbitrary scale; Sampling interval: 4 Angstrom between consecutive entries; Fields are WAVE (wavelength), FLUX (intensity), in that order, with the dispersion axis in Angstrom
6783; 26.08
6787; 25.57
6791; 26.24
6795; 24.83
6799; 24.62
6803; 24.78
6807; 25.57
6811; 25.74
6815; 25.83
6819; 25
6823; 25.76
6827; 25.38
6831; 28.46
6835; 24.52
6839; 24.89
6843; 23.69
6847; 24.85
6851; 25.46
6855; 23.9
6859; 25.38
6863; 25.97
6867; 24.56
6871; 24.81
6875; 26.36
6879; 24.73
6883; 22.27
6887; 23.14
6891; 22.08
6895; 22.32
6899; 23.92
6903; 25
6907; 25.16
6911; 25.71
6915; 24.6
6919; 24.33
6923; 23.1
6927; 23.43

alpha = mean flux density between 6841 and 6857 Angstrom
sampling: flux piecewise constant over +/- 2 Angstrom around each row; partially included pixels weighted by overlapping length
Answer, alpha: 24.5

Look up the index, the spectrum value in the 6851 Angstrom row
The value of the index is 25.46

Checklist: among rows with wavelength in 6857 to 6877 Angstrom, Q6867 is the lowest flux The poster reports 24.56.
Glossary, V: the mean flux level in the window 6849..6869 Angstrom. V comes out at 25.1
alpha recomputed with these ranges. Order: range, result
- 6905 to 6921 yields 24.9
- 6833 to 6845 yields 24.4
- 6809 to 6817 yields 25.8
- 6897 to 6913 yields 24.9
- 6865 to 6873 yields 24.7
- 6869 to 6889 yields 24.3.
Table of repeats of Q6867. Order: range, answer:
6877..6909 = 22.08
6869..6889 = 22.27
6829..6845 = 23.69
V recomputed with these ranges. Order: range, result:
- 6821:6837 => 26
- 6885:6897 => 22.5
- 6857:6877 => 25.4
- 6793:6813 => 25.1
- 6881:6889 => 22.7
